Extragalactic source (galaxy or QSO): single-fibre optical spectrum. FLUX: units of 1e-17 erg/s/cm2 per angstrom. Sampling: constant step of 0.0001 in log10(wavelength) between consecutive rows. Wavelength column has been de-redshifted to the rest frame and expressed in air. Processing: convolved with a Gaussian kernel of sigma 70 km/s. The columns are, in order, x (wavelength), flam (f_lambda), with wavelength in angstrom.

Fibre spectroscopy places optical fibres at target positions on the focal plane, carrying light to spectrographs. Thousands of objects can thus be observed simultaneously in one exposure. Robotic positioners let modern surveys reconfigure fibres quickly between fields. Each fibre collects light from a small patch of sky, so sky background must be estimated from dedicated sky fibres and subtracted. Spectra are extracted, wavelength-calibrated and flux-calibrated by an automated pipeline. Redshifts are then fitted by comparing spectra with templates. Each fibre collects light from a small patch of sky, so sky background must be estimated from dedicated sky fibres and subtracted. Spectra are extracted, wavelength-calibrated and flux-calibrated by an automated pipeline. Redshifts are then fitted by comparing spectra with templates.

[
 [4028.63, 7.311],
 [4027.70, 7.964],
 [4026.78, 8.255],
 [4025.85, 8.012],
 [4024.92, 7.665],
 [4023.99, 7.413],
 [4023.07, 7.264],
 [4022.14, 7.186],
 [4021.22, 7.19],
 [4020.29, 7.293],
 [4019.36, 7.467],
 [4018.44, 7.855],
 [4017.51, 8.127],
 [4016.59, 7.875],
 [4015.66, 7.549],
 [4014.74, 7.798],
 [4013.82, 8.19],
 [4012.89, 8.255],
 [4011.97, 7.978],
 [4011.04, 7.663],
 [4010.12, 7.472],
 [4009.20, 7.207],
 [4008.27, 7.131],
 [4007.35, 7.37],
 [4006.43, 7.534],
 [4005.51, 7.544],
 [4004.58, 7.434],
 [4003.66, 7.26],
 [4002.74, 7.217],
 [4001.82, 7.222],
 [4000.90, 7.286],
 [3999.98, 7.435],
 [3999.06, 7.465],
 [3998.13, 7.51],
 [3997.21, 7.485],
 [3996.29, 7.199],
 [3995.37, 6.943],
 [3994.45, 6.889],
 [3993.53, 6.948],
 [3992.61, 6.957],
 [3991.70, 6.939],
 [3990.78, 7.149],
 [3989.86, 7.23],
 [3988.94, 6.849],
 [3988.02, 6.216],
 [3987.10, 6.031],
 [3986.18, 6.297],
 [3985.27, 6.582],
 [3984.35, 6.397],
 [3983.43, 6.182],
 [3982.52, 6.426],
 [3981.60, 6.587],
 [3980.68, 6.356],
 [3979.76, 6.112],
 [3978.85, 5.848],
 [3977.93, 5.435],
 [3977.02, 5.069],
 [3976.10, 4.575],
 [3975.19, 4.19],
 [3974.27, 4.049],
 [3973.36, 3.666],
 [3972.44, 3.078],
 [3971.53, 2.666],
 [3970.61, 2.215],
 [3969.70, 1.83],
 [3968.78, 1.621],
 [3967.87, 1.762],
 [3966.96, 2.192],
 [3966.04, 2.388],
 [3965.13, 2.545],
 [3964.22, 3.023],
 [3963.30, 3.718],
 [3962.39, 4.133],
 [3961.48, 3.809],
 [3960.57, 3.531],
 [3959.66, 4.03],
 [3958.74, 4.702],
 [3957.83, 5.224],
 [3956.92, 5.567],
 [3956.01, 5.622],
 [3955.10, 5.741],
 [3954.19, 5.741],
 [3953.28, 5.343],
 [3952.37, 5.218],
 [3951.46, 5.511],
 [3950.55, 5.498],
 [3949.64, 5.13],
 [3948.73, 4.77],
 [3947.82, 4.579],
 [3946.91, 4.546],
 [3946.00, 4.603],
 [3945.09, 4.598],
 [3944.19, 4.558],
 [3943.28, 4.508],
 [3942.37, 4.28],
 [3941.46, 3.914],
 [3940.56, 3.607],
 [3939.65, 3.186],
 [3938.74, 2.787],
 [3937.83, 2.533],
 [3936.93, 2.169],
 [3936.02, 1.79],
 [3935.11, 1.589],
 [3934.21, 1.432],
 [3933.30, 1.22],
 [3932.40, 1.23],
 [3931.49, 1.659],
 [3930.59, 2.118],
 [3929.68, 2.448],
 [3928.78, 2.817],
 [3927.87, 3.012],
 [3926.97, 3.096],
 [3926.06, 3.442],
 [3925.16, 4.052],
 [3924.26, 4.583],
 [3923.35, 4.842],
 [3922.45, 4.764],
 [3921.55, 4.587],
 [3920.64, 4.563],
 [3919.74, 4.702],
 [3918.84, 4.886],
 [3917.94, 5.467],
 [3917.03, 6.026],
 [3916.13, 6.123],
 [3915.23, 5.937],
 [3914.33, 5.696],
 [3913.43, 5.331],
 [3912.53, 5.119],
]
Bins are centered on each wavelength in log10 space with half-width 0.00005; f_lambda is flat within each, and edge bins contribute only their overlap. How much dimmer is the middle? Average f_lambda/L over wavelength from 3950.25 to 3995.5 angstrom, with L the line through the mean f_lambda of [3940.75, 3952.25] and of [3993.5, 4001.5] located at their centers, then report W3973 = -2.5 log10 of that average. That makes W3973 0.22 mag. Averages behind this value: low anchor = 4.7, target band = 4.96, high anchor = 7.25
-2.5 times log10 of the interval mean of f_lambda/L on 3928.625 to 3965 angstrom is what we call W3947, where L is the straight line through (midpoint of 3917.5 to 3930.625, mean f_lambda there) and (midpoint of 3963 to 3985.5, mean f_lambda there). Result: 0.08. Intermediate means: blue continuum 4.02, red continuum 4.16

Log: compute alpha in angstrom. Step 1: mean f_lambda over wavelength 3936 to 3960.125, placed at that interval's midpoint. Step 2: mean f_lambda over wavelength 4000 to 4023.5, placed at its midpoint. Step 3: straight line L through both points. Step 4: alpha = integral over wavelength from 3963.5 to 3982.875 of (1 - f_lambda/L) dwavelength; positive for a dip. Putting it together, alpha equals 6.4 angstrom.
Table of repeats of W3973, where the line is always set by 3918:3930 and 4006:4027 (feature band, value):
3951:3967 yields 0.216 mag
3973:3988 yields 0.112 mag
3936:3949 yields 0.249 mag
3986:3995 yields -0.022 mag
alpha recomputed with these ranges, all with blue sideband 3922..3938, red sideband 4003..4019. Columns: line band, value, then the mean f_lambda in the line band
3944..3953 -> -2.51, 4.92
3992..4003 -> -0.61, 7.21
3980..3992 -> -0.81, 6.54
